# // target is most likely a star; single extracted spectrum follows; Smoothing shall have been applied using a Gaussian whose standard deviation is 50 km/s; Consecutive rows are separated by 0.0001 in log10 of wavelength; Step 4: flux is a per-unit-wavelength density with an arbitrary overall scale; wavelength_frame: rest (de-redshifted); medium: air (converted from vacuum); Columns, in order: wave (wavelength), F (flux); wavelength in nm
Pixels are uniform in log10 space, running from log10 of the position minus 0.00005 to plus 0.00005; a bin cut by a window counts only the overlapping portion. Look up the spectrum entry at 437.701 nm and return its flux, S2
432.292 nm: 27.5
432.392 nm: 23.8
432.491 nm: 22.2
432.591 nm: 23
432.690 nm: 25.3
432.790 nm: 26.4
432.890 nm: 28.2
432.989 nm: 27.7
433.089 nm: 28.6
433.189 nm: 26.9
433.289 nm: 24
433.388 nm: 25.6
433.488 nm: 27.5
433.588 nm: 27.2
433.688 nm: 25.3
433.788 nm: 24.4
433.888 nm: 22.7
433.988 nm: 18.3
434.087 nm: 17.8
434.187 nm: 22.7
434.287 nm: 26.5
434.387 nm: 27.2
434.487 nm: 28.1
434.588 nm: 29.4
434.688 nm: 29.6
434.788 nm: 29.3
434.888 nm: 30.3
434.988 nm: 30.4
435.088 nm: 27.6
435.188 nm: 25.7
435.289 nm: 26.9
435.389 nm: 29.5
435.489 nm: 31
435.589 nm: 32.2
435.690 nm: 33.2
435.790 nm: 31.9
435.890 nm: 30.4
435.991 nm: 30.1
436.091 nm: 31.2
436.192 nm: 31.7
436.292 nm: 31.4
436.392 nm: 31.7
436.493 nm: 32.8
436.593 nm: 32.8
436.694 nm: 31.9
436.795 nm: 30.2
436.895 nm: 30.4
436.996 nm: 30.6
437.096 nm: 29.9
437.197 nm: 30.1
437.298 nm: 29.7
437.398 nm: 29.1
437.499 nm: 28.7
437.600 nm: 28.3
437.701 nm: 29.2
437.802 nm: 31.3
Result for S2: 29.2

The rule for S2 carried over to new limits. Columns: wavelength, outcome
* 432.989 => 27.7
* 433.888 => 22.7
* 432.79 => 26.4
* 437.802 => 31.3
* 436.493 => 32.8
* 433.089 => 28.6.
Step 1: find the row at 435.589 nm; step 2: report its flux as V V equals 32.2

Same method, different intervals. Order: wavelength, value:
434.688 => 29.6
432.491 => 22.2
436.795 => 30.2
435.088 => 27.6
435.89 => 30.4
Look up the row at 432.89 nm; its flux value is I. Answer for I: 28.2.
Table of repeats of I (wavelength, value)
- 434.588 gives 29.4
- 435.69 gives 33.2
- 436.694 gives 31.9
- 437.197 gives 30.1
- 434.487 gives 28.1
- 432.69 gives 25.3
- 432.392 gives 23.8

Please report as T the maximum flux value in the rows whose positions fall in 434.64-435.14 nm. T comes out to 30.4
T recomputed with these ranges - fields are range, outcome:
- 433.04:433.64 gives 28.6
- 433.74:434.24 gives 24.4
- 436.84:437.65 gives 30.6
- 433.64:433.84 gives 25.3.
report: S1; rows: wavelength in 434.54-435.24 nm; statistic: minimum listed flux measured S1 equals 25.7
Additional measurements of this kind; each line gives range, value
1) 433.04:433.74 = 24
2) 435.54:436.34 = 30.1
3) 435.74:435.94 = 30.4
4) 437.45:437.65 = 28.3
